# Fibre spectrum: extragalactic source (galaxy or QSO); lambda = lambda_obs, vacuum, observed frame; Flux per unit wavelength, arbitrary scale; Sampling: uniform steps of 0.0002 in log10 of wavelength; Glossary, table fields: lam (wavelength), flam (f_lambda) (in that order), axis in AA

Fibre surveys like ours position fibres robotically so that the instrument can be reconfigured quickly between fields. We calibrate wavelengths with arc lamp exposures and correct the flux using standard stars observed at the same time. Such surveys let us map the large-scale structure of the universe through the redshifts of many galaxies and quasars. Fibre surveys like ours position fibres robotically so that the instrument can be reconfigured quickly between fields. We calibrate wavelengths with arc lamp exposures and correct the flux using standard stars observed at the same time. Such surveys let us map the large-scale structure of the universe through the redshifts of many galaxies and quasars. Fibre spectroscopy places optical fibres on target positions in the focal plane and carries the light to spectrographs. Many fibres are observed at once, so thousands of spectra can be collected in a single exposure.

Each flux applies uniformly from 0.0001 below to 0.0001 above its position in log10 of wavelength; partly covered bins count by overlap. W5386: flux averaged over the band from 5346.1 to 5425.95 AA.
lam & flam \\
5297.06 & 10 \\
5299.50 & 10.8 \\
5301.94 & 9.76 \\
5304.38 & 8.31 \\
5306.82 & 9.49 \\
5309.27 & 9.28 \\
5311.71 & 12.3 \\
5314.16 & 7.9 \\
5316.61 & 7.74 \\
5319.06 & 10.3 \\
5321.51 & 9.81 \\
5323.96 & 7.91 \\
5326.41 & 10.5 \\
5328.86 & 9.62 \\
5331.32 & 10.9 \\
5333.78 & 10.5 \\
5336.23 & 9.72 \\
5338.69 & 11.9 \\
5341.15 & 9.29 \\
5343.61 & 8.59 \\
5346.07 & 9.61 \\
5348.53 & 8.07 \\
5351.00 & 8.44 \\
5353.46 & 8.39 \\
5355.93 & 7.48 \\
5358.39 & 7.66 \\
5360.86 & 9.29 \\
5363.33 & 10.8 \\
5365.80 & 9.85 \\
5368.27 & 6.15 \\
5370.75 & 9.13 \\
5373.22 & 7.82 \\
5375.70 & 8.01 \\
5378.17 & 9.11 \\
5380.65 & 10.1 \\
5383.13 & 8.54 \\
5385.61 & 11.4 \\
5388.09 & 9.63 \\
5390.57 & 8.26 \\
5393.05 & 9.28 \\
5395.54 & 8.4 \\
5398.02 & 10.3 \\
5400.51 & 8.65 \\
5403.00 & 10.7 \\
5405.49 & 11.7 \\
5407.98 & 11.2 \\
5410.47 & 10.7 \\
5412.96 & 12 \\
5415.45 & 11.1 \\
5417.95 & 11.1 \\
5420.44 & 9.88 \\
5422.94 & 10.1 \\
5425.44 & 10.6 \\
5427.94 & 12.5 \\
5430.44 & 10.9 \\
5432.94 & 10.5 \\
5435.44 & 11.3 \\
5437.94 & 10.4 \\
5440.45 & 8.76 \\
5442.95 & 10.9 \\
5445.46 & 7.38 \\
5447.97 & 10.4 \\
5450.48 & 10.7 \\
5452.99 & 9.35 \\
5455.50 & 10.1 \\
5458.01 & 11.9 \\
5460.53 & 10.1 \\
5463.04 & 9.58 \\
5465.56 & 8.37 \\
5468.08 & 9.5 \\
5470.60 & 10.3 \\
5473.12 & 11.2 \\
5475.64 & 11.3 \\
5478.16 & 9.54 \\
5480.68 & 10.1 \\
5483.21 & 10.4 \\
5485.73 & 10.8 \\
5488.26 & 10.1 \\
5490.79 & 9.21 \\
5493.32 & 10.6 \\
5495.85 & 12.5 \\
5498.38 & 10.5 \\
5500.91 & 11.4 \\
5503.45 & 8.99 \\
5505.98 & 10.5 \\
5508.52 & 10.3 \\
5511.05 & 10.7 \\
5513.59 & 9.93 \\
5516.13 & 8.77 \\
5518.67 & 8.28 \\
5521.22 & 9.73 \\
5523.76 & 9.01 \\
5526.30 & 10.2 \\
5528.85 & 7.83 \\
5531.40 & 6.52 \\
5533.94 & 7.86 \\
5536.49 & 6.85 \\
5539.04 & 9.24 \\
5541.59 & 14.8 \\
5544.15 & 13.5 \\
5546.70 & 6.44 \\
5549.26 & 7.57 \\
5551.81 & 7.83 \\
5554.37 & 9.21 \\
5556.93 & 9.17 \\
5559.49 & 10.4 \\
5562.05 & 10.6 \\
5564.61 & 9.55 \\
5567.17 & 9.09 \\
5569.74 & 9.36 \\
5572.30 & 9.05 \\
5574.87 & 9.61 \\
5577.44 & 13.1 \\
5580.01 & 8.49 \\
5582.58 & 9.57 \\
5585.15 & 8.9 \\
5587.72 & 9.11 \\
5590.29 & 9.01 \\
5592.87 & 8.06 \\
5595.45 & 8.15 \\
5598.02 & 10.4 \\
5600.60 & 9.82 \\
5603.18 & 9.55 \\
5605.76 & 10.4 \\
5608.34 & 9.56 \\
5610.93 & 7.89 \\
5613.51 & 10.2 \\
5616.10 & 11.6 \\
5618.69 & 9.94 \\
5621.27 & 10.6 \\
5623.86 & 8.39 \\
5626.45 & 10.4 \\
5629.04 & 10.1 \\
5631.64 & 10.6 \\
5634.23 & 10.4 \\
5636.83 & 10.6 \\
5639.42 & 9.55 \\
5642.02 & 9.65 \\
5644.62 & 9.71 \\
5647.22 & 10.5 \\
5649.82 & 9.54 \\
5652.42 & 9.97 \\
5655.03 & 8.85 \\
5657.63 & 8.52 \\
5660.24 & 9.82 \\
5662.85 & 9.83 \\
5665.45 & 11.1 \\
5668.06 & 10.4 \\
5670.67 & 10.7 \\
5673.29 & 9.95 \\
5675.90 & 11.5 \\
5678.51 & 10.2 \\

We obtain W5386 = 9.49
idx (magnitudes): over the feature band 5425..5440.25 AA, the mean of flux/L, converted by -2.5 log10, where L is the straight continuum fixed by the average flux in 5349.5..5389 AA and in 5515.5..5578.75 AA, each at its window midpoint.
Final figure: -0.20 mag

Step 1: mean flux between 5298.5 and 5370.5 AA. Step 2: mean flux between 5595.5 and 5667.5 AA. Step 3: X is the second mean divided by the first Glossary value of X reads 1.06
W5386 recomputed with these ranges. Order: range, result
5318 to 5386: 9.22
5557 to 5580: 9.96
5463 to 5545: 9.94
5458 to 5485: 10.1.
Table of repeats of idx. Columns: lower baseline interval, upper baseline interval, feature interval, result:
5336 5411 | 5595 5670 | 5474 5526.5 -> -0.06 mag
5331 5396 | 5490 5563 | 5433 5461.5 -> -0.09 mag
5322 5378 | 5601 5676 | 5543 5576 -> 0.05 mag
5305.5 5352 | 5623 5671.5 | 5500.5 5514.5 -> -0.05 mag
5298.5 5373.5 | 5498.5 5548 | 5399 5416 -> -0.16 mag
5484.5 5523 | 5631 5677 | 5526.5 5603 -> 0.09 mag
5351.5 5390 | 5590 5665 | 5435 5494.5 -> -0.10 mag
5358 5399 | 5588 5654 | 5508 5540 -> 0.08 mag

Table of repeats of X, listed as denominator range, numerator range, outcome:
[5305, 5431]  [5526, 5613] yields 0.97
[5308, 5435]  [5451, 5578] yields 1.01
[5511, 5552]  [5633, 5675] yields 1.09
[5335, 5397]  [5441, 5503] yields 1.14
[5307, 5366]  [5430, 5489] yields 1.08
